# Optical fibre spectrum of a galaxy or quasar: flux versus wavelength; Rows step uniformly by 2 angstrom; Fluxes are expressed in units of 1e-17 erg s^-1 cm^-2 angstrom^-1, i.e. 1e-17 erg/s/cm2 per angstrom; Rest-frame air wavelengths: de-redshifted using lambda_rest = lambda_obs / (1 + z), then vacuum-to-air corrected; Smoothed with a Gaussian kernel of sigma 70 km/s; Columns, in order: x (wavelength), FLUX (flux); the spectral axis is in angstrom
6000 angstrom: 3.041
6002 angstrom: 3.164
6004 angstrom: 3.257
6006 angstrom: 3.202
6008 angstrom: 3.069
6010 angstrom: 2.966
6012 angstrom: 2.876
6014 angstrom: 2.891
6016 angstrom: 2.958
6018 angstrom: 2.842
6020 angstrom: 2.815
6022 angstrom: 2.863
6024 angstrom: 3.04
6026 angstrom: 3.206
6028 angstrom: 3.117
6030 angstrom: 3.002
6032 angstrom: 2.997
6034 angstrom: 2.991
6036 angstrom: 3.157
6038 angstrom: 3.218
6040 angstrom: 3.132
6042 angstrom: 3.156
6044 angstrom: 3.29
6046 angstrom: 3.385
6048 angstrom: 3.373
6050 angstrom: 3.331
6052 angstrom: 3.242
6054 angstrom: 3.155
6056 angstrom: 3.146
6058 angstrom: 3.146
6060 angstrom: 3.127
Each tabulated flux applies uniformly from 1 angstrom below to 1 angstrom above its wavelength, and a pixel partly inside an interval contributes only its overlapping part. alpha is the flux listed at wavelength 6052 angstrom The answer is 3.242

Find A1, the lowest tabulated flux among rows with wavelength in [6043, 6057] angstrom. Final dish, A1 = 3.146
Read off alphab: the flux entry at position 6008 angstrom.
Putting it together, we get 3.069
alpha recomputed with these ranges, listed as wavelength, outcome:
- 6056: 3.146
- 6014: 2.891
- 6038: 3.218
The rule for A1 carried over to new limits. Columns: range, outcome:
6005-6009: 3.069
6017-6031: 2.815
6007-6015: 2.876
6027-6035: 2.991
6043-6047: 3.29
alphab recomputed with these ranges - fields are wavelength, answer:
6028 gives 3.117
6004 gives 3.257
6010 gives 2.966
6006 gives 3.202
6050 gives 3.331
